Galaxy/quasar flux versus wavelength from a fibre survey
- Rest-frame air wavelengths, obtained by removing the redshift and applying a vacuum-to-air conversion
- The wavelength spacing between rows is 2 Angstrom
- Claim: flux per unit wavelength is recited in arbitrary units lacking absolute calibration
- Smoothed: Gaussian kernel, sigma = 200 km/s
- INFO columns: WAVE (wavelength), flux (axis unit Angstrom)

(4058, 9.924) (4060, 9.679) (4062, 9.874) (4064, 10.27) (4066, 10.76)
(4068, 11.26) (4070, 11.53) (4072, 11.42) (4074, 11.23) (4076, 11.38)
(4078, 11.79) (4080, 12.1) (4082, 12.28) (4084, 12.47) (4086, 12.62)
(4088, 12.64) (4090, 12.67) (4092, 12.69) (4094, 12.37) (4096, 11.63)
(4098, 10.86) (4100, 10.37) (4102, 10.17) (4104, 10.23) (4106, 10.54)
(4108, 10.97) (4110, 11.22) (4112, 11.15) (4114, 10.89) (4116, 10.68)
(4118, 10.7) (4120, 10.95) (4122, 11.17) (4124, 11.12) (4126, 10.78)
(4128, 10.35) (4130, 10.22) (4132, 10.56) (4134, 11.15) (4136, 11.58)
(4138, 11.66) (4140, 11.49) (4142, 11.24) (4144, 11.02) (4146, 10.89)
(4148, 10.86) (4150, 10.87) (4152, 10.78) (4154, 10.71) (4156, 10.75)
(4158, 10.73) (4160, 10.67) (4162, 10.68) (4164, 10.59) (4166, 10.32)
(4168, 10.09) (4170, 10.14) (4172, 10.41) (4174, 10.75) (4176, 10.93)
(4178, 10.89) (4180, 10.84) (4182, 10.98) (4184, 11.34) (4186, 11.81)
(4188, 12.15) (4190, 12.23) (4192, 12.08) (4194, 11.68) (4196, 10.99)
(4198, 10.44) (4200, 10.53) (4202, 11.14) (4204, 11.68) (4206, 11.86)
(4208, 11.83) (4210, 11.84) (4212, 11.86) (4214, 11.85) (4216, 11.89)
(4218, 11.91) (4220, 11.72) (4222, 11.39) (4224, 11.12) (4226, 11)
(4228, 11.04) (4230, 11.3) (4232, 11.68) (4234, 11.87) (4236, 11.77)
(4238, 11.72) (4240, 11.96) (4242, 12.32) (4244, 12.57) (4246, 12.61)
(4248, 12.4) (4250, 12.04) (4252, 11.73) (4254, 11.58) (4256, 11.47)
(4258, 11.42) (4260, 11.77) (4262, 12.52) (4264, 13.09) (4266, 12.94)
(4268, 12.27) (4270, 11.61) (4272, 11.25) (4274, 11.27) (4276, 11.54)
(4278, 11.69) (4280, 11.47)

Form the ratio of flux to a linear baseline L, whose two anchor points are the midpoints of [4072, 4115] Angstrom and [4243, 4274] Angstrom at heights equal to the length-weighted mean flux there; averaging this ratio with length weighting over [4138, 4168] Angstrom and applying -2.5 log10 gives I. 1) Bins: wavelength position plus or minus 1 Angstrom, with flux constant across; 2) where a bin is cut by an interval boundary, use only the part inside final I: 0.09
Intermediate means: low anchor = 11.5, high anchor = 12.1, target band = 10.8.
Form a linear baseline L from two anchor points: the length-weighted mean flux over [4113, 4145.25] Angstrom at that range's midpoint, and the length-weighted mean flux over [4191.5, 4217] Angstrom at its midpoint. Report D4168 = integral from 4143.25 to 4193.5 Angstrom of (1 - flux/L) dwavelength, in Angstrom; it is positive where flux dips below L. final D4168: 1.4 Angstrom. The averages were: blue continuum 11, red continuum 11.5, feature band 10.9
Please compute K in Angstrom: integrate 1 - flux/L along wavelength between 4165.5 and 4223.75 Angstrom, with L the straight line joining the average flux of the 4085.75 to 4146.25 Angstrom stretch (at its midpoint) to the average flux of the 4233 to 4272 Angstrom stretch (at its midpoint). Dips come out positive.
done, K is 1.9 Angstrom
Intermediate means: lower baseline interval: 11.2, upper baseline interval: 12.1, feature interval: 11.3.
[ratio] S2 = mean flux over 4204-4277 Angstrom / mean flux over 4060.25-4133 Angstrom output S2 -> 1.1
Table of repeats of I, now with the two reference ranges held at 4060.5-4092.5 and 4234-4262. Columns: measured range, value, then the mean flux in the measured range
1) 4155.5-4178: 0.122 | 10.6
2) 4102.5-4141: 0.079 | 10.9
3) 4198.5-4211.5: 0.040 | 11.5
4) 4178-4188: 0.051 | 11.3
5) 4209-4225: 0.019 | 11.7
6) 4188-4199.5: 0.034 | 11.5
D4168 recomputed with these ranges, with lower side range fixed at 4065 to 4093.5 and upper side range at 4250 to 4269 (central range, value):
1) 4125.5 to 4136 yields 1.1 Angstrom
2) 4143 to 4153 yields 0.9 Angstrom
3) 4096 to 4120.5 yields 2.4 Angstrom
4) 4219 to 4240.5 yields 1.0 Angstrom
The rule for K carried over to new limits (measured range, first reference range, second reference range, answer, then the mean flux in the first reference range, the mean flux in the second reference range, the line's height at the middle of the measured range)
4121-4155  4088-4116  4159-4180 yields -0.28 Angstrom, 11.2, 10.6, 10.9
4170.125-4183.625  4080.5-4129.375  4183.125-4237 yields 0.82 Angstrom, 11.3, 11.6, 11.5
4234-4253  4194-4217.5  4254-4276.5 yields -0.58 Angstrom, 11.5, 11.9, 11.8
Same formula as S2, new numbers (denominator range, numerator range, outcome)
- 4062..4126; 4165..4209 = 0.98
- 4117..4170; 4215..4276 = 1.09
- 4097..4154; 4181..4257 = 1.07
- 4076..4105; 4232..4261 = 1.01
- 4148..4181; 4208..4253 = 1.11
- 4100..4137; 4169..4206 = 1.04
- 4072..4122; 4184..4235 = 1.01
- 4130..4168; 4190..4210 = 1.05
